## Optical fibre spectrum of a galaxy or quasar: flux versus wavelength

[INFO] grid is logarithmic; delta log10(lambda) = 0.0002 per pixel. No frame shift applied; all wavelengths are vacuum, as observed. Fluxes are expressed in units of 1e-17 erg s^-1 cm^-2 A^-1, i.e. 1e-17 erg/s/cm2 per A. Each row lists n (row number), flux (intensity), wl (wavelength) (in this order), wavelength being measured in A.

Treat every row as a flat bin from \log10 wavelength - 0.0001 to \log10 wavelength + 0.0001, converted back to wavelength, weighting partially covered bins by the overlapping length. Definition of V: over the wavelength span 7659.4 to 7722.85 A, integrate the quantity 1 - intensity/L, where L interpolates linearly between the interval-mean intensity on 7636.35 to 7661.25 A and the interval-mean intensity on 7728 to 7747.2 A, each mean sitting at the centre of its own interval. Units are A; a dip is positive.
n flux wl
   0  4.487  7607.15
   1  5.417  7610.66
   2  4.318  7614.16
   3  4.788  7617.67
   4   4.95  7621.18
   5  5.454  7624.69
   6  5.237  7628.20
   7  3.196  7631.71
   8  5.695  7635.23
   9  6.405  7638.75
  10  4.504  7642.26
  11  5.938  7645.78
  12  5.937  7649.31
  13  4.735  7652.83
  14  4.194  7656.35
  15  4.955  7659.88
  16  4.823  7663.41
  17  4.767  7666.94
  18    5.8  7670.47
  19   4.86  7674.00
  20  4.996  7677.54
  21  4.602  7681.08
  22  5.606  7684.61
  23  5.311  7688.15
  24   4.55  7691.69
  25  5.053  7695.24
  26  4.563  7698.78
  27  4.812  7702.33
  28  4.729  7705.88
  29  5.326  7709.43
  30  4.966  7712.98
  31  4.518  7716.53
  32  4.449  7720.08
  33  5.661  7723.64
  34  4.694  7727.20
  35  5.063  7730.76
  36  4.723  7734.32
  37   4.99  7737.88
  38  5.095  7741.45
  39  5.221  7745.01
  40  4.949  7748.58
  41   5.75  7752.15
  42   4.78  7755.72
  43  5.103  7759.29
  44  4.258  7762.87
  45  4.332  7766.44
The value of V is 2.4 A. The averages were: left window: 5.25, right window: 5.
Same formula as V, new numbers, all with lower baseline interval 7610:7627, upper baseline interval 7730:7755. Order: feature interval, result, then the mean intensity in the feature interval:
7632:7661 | -1.2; 5.2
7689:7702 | 0.7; 4.77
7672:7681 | 0.3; 4.89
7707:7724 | 0.5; 4.92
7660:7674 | -0.2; 5.08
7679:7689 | -0.2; 5.16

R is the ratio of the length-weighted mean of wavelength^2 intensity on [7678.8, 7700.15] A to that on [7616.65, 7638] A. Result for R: 1.02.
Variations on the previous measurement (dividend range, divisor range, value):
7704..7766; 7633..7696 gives 0.98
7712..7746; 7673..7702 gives 1.01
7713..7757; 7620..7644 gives 1.01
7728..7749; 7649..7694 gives 1.02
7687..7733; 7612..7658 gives 0.99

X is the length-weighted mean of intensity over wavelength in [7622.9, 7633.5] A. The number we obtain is 4.63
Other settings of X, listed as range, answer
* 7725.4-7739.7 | 4.87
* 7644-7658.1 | 5.2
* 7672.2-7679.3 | 4.93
